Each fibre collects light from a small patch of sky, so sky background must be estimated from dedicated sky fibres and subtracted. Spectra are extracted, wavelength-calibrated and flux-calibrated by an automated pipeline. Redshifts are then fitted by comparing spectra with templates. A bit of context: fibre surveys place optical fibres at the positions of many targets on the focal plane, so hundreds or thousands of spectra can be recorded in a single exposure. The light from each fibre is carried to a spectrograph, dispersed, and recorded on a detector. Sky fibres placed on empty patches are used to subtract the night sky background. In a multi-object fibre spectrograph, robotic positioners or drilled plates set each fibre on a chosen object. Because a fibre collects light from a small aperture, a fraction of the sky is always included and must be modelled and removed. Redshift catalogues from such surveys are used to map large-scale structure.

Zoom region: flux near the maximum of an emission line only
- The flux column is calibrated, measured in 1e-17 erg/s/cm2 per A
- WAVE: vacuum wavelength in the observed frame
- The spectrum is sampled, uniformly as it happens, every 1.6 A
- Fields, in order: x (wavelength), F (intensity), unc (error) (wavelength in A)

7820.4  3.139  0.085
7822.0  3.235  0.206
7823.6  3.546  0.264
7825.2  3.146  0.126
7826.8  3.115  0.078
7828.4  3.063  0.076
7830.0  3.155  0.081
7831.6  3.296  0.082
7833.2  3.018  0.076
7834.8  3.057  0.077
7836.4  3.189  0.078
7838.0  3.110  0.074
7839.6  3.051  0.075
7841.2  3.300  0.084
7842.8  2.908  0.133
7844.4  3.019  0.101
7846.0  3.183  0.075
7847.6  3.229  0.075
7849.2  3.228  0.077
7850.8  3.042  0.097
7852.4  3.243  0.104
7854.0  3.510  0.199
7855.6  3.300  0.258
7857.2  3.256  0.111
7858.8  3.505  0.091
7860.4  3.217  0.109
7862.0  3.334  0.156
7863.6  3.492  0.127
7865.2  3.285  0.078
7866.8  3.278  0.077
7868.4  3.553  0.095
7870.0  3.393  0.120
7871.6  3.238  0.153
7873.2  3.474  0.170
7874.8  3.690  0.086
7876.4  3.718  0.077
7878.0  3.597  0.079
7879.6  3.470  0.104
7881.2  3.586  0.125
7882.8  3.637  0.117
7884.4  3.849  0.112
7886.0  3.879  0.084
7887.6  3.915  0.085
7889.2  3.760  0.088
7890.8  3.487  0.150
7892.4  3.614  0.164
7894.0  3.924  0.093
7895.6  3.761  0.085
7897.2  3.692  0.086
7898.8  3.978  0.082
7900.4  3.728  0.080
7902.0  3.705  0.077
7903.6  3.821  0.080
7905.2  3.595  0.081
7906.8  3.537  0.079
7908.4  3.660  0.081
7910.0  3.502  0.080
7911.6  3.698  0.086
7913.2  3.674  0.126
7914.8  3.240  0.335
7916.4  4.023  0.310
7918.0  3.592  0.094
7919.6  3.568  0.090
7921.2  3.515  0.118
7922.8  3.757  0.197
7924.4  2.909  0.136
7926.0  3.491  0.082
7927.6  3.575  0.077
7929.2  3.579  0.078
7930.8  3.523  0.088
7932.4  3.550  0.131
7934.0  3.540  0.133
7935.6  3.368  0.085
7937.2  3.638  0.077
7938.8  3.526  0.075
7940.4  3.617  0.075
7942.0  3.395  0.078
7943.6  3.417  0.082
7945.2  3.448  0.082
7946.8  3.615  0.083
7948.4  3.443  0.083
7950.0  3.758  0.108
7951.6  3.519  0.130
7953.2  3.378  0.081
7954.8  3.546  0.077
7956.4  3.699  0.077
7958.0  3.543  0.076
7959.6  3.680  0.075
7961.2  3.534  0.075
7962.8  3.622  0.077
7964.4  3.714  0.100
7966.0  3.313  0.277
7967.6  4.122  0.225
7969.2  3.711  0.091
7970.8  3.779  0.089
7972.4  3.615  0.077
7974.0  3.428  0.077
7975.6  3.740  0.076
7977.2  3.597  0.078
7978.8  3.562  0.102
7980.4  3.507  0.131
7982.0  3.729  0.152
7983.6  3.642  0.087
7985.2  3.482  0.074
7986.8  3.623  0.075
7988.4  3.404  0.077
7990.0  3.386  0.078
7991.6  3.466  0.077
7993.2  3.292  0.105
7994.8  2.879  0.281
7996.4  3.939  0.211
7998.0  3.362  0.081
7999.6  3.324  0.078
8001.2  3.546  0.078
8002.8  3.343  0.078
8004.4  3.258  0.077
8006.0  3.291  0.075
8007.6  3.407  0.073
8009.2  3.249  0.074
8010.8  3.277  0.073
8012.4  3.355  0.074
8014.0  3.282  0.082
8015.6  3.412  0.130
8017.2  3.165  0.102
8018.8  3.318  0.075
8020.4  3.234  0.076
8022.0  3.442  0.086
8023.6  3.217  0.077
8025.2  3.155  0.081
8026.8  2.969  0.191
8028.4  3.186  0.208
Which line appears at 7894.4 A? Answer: C III]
